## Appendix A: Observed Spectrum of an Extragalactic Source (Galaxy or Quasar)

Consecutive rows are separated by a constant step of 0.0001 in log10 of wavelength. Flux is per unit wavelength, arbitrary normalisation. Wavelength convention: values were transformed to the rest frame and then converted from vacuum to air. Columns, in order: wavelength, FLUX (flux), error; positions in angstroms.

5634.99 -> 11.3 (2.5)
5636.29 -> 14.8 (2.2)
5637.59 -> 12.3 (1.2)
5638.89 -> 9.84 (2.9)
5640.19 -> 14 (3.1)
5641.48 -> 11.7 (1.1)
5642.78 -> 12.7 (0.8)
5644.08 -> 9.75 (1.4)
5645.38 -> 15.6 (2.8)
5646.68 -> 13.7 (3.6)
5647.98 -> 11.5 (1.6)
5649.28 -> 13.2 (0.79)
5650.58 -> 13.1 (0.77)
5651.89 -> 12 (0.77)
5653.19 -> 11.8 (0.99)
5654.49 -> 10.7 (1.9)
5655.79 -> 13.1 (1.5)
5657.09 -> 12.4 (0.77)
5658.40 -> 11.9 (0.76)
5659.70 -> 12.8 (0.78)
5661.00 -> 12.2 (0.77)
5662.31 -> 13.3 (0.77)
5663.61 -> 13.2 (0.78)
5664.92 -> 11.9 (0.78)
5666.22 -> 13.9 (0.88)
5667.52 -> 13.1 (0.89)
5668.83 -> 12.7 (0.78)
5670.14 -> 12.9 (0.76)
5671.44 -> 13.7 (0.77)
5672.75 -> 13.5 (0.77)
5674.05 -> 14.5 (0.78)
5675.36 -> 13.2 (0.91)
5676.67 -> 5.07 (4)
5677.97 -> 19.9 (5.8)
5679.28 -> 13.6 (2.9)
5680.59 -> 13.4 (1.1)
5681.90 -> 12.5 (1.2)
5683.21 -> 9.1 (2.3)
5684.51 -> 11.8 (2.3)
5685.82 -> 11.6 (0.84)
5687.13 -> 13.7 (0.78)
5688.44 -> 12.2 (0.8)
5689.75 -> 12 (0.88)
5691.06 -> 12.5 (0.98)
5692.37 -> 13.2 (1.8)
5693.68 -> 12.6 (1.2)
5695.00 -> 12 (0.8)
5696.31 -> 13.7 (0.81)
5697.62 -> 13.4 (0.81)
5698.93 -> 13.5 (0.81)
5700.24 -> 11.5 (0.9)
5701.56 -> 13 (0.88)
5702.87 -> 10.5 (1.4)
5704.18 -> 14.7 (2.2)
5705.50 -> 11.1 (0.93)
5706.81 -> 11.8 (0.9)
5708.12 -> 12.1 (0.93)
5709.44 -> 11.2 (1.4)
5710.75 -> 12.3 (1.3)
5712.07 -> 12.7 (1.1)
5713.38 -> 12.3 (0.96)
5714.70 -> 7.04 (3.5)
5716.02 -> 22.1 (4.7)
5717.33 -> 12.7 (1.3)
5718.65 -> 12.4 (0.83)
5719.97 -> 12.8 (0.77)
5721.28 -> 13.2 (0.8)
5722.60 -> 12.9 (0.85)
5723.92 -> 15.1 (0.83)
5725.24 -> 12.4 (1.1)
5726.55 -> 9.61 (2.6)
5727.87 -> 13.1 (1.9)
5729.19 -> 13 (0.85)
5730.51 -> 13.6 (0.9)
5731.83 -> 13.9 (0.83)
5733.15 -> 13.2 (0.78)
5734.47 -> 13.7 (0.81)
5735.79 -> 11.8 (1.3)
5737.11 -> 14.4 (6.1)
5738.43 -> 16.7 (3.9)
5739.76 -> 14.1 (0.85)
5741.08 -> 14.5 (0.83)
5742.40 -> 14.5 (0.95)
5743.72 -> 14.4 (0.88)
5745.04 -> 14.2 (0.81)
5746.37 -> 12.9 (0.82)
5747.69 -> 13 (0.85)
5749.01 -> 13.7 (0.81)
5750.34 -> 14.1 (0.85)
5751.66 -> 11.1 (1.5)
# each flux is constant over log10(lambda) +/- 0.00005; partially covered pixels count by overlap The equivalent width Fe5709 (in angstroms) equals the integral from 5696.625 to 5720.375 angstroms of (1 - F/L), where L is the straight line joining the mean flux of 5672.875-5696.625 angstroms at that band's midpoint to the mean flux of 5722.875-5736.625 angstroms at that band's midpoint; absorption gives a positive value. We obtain 0.3 angstroms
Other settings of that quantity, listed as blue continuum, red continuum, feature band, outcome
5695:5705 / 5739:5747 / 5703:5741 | 1.2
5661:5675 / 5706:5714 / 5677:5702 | -0.4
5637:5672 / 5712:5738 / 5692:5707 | 0.4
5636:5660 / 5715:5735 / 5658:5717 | 1.2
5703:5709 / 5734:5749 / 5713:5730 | 0.0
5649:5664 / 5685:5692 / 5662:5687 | -0.7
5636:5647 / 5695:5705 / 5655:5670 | -0.1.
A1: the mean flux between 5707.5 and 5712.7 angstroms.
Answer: 12.1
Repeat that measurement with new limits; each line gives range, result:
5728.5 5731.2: 13.3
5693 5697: 12.8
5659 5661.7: 12.5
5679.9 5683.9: 11.7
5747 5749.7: 13.4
